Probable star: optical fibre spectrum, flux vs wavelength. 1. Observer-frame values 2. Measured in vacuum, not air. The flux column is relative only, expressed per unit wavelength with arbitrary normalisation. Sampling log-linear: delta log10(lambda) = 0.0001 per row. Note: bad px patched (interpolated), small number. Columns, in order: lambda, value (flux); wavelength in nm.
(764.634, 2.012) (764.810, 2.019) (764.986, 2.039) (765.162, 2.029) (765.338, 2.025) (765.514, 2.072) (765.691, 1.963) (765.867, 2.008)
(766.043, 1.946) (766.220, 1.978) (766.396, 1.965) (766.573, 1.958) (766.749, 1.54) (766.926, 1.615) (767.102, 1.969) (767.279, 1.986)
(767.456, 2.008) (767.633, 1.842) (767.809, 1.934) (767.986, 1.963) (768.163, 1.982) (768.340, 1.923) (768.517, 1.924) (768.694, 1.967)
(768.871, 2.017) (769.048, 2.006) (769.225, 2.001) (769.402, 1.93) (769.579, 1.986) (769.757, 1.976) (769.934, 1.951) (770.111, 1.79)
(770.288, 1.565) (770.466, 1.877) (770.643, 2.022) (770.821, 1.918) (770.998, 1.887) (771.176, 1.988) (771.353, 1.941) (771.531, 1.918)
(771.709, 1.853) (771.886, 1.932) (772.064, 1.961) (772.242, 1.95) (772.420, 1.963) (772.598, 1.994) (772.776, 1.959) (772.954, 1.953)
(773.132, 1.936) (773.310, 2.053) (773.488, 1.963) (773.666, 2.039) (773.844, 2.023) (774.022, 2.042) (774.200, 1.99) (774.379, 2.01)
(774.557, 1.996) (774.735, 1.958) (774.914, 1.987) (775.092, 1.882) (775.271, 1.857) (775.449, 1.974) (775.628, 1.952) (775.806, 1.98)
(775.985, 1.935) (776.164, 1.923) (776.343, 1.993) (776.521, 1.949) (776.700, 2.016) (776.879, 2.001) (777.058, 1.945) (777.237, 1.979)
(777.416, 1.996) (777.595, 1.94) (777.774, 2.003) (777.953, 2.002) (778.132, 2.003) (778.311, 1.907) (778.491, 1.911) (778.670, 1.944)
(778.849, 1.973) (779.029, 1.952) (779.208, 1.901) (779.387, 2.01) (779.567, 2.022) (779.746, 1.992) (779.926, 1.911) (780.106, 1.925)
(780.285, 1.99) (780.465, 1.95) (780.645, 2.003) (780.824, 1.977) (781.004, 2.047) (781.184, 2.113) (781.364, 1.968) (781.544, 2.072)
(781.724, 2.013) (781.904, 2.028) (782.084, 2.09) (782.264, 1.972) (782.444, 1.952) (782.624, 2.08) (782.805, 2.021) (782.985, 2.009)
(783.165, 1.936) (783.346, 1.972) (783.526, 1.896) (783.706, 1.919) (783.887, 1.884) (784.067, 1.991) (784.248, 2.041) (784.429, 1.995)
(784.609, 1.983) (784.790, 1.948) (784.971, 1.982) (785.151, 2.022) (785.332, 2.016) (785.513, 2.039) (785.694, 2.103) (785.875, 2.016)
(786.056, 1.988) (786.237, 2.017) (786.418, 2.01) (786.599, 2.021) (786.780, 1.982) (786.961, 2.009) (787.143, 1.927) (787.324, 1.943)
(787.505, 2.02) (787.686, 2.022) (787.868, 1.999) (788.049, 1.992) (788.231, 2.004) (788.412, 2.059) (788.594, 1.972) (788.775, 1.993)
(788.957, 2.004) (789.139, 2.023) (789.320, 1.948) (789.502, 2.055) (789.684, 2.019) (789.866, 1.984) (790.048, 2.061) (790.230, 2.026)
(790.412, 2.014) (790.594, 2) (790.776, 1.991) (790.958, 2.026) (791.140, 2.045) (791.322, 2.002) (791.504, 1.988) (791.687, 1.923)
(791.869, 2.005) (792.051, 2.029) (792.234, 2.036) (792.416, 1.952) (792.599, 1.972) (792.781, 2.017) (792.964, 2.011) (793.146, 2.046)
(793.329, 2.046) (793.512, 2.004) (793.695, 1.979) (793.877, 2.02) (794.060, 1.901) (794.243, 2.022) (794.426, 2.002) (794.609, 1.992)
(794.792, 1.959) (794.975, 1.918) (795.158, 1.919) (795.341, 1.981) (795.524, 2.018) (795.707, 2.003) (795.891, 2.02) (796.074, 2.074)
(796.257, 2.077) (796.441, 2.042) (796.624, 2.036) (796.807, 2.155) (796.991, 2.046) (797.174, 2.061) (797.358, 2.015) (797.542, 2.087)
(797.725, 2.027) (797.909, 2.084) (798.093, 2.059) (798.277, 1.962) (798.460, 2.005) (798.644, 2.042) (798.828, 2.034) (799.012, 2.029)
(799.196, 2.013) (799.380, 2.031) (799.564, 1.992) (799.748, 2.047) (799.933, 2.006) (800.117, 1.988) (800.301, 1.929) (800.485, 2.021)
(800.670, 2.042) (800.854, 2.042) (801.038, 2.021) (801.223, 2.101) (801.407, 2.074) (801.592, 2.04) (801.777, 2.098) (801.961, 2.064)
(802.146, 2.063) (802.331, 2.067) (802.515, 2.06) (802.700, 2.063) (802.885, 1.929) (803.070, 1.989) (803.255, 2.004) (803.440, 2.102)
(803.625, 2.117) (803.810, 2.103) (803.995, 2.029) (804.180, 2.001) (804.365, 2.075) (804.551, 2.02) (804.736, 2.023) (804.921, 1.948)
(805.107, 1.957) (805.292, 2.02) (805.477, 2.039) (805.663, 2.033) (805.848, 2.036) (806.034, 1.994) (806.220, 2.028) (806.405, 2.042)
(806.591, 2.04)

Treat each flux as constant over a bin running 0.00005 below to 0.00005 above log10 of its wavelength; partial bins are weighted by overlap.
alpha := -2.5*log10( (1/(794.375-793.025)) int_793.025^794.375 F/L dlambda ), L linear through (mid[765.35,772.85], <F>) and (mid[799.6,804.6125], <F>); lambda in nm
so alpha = 0.00 mag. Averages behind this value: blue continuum 1.93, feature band 2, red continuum 2.04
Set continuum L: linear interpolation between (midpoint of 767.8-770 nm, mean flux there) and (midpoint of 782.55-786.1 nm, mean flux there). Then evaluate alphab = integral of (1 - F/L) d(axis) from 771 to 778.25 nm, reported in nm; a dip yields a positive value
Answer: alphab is 0.03 nm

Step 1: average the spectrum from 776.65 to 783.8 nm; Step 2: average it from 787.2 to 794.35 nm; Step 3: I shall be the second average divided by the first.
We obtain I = 1.01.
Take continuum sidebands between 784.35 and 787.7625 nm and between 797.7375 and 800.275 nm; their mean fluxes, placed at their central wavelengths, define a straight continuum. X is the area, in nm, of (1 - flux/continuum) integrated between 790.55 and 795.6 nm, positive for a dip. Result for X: 0.05 nm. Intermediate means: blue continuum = 2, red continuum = 2.02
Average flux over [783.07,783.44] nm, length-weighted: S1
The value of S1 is 1.95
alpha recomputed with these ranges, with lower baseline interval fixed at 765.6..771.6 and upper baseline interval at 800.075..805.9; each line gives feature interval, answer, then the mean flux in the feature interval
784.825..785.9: -0.03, 2.03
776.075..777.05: -0.02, 1.97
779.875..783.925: -0.01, 1.99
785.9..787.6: -0.01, 1.99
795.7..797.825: -0.02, 2.06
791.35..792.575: 0.01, 1.99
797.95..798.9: 0.00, 2.02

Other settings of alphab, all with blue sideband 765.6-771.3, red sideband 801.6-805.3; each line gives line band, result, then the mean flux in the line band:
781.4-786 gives -0.07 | 2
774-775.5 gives -0.02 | 1.96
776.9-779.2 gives -0.01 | 1.96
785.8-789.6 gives -0.03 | 2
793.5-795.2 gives 0.03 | 1.97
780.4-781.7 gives -0.04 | 2.02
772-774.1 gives -0.06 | 1.99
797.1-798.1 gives -0.02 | 2.05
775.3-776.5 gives -0.01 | 1.95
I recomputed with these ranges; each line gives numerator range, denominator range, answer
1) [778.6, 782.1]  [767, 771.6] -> 1.03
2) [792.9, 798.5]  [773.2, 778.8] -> 1.02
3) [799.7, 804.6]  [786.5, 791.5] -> 1.02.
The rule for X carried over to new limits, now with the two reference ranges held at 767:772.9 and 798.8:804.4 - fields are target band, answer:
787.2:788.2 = 0.000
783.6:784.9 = 0.011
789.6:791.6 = -0.012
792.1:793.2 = 0.002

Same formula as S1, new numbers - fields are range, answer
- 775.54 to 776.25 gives 1.95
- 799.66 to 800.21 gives 2.01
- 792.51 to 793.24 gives 2.01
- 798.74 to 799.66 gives 2.02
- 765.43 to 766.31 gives 1.99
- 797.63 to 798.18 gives 2.06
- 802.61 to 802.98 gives 1.99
